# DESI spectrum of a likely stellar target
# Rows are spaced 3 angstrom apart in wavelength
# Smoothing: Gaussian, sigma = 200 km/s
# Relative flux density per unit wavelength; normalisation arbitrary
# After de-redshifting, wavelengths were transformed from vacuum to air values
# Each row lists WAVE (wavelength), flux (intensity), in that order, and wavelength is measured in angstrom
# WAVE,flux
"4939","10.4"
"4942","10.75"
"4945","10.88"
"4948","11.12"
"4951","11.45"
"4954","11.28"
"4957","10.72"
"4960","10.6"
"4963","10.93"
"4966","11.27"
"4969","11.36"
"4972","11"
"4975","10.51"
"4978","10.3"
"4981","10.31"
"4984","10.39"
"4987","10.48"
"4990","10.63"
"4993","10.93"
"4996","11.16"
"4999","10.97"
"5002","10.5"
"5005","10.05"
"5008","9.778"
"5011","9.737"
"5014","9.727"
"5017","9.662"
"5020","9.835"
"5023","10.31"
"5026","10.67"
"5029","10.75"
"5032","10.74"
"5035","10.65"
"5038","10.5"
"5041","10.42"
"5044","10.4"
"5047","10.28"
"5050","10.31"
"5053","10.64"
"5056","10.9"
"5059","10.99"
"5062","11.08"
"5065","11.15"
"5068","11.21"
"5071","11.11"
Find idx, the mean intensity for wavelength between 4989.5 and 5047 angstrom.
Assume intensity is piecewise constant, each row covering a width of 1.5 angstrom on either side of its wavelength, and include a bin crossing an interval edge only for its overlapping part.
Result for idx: 10.4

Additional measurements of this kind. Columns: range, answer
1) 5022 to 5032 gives 10.6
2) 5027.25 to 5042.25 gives 10.6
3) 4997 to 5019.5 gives 10.1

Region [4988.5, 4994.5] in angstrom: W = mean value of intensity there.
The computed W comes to 10.8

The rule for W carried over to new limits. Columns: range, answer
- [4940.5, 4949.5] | 10.9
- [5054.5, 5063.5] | 11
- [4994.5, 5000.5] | 11.1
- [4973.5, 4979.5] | 10.4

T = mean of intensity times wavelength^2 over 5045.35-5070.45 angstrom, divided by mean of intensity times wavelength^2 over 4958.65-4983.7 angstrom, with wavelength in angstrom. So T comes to 1.04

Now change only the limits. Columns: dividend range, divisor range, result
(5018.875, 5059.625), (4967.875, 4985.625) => 1.02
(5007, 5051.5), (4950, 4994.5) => 0.97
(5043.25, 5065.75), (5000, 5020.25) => 1.10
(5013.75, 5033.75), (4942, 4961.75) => 0.96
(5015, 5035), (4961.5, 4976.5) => 0.96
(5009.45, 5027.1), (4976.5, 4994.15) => 0.96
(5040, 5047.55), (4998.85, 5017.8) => 1.05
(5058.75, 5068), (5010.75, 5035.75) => 1.10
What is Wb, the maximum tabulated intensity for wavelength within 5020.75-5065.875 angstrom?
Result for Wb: 11.15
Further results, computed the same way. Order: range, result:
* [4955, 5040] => 11.36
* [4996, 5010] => 11.16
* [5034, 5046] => 10.65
